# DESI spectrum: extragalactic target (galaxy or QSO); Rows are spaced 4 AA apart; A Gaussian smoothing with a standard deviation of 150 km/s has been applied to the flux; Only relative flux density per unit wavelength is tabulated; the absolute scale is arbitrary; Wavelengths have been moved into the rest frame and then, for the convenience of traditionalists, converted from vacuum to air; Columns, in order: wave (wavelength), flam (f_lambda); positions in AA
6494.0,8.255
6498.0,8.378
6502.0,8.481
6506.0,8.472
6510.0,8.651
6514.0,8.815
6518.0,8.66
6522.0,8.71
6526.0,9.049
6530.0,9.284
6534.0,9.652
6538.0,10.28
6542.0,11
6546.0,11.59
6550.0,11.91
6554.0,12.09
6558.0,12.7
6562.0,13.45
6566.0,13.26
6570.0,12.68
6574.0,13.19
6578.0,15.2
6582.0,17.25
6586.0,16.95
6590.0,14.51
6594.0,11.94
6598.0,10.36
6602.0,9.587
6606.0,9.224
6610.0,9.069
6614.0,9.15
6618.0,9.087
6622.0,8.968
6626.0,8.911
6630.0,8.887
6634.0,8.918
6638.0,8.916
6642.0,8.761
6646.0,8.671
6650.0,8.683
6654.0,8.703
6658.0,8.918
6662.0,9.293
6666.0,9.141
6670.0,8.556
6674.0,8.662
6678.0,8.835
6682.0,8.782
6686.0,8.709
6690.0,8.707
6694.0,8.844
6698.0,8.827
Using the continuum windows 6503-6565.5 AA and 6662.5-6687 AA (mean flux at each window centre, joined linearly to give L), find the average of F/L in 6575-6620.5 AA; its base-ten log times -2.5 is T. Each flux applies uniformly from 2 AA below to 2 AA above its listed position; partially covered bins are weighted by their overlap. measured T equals -0.24 mag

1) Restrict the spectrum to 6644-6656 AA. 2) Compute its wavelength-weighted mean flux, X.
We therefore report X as 8.69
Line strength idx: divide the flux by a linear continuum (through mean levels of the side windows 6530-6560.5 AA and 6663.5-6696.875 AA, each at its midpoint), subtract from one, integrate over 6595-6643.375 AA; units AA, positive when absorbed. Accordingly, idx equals 3.31 AA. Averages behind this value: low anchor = 11.2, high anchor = 8.79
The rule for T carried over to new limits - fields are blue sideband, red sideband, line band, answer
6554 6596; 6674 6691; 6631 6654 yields 0.21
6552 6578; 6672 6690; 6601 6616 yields 0.23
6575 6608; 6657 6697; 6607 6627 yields 0.29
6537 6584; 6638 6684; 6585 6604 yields -0.08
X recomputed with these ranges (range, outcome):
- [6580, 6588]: 17.1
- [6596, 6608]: 9.72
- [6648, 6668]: 8.95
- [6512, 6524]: 8.73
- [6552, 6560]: 12.4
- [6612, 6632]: 9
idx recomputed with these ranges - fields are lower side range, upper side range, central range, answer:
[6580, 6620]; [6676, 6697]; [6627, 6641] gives 2.2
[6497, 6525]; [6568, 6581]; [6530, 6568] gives 0.7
